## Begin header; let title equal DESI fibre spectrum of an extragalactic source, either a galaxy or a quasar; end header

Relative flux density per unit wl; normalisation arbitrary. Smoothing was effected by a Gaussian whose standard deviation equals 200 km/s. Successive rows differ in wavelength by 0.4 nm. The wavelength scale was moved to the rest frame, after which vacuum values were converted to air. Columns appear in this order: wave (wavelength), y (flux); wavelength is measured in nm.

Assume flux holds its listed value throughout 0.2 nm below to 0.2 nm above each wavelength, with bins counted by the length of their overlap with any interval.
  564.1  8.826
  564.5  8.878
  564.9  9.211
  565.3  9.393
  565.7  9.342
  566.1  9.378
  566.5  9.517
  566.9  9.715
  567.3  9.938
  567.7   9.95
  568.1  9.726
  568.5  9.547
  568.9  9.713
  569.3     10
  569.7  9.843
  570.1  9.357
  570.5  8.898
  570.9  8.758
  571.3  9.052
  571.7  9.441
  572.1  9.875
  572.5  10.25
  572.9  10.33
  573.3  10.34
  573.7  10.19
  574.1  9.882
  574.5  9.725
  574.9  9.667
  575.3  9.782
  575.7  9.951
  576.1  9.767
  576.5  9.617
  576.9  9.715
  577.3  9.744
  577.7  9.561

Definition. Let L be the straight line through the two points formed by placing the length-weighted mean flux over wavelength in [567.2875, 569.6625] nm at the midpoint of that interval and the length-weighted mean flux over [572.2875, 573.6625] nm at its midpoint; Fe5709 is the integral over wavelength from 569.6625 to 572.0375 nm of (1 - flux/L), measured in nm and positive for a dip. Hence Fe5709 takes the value 0.198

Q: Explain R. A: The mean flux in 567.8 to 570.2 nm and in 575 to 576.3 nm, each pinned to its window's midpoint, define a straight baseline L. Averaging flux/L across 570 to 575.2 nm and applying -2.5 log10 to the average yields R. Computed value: 0.010 mag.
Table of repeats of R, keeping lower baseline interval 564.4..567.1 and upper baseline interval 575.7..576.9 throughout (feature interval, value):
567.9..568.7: -0.02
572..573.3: -0.06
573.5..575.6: -0.02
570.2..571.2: 0.08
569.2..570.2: -0.03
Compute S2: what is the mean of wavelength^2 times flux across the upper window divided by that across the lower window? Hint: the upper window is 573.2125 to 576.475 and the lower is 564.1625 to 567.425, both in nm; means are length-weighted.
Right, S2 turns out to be 1.1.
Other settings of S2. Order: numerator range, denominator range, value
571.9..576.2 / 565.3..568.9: 1.06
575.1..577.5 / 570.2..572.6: 1.06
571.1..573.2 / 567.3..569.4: 1.02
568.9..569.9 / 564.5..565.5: 1.09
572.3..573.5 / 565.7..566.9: 1.11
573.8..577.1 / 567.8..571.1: 1.05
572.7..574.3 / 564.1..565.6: 1.15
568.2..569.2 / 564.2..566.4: 1.06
